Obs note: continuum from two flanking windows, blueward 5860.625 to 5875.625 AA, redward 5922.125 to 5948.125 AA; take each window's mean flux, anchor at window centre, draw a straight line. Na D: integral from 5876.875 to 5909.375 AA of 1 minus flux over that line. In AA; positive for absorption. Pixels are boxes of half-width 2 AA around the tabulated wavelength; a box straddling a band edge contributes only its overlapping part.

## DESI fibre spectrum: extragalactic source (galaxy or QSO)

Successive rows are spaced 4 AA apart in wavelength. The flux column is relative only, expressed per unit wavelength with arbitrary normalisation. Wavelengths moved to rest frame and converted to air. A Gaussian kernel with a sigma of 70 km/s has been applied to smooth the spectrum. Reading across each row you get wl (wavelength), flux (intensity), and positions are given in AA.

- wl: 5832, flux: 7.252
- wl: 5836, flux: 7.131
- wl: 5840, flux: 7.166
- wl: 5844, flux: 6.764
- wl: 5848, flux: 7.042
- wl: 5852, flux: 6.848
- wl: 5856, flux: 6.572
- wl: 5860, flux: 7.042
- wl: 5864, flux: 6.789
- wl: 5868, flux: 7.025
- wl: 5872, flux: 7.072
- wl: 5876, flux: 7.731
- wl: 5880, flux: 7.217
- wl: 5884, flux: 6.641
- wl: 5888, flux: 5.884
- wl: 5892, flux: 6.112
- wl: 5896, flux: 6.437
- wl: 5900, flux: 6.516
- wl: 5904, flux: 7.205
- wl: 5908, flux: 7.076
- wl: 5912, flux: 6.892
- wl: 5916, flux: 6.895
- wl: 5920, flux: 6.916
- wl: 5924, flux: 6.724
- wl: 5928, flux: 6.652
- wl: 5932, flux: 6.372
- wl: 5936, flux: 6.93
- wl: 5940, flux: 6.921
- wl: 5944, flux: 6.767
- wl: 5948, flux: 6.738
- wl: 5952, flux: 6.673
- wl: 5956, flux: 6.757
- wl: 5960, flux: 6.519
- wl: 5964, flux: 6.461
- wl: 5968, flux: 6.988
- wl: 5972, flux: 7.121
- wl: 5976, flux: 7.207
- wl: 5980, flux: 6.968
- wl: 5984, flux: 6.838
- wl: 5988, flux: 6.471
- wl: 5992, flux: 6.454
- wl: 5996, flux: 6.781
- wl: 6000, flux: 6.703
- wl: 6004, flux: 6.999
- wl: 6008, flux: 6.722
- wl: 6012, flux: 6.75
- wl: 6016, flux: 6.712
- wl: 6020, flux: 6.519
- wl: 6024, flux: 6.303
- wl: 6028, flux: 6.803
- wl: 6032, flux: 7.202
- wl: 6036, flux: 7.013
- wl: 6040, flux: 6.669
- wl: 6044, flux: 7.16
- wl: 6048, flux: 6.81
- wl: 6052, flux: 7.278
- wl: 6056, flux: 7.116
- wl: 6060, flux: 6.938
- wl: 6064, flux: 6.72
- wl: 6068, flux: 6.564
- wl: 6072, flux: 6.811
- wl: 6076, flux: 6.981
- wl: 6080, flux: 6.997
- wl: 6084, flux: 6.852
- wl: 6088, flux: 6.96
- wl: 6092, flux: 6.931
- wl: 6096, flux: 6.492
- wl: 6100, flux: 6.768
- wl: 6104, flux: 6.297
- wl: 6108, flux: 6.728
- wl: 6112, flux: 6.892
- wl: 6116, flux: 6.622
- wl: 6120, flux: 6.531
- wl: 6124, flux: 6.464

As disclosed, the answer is 1.2 AA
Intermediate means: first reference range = 7.05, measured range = 6.67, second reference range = 6.73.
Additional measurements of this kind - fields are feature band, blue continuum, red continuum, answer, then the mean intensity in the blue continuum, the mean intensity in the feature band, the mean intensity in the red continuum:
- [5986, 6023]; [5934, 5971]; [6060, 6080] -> 0.6 AA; 6.76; 6.67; 6.81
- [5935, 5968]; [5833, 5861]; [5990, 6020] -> 0.3 AA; 6.95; 6.73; 6.72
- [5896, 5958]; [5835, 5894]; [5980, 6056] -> 0.4 AA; 6.86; 6.79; 6.8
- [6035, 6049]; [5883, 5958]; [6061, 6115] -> -0.3 AA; 6.69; 6.91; 6.77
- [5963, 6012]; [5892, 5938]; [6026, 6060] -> 0.6 AA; 6.75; 6.81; 7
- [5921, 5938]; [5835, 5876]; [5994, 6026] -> 0.4 AA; 6.98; 6.68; 6.69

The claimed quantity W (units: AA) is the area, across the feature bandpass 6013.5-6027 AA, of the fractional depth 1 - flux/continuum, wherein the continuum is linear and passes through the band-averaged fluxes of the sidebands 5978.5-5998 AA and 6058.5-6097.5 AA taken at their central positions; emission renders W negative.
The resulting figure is 0.40 AA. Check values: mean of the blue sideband 6.7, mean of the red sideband 6.83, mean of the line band 6.54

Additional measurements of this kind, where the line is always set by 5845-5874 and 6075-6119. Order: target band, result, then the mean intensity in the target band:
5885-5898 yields 1.3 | 6.18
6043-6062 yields -0.7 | 7.06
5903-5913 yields -0.3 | 7.06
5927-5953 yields 0.5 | 6.73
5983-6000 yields 0.5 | 6.63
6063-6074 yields 0.1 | 6.7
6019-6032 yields 0.3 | 6.65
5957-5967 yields 0.4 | 6.57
